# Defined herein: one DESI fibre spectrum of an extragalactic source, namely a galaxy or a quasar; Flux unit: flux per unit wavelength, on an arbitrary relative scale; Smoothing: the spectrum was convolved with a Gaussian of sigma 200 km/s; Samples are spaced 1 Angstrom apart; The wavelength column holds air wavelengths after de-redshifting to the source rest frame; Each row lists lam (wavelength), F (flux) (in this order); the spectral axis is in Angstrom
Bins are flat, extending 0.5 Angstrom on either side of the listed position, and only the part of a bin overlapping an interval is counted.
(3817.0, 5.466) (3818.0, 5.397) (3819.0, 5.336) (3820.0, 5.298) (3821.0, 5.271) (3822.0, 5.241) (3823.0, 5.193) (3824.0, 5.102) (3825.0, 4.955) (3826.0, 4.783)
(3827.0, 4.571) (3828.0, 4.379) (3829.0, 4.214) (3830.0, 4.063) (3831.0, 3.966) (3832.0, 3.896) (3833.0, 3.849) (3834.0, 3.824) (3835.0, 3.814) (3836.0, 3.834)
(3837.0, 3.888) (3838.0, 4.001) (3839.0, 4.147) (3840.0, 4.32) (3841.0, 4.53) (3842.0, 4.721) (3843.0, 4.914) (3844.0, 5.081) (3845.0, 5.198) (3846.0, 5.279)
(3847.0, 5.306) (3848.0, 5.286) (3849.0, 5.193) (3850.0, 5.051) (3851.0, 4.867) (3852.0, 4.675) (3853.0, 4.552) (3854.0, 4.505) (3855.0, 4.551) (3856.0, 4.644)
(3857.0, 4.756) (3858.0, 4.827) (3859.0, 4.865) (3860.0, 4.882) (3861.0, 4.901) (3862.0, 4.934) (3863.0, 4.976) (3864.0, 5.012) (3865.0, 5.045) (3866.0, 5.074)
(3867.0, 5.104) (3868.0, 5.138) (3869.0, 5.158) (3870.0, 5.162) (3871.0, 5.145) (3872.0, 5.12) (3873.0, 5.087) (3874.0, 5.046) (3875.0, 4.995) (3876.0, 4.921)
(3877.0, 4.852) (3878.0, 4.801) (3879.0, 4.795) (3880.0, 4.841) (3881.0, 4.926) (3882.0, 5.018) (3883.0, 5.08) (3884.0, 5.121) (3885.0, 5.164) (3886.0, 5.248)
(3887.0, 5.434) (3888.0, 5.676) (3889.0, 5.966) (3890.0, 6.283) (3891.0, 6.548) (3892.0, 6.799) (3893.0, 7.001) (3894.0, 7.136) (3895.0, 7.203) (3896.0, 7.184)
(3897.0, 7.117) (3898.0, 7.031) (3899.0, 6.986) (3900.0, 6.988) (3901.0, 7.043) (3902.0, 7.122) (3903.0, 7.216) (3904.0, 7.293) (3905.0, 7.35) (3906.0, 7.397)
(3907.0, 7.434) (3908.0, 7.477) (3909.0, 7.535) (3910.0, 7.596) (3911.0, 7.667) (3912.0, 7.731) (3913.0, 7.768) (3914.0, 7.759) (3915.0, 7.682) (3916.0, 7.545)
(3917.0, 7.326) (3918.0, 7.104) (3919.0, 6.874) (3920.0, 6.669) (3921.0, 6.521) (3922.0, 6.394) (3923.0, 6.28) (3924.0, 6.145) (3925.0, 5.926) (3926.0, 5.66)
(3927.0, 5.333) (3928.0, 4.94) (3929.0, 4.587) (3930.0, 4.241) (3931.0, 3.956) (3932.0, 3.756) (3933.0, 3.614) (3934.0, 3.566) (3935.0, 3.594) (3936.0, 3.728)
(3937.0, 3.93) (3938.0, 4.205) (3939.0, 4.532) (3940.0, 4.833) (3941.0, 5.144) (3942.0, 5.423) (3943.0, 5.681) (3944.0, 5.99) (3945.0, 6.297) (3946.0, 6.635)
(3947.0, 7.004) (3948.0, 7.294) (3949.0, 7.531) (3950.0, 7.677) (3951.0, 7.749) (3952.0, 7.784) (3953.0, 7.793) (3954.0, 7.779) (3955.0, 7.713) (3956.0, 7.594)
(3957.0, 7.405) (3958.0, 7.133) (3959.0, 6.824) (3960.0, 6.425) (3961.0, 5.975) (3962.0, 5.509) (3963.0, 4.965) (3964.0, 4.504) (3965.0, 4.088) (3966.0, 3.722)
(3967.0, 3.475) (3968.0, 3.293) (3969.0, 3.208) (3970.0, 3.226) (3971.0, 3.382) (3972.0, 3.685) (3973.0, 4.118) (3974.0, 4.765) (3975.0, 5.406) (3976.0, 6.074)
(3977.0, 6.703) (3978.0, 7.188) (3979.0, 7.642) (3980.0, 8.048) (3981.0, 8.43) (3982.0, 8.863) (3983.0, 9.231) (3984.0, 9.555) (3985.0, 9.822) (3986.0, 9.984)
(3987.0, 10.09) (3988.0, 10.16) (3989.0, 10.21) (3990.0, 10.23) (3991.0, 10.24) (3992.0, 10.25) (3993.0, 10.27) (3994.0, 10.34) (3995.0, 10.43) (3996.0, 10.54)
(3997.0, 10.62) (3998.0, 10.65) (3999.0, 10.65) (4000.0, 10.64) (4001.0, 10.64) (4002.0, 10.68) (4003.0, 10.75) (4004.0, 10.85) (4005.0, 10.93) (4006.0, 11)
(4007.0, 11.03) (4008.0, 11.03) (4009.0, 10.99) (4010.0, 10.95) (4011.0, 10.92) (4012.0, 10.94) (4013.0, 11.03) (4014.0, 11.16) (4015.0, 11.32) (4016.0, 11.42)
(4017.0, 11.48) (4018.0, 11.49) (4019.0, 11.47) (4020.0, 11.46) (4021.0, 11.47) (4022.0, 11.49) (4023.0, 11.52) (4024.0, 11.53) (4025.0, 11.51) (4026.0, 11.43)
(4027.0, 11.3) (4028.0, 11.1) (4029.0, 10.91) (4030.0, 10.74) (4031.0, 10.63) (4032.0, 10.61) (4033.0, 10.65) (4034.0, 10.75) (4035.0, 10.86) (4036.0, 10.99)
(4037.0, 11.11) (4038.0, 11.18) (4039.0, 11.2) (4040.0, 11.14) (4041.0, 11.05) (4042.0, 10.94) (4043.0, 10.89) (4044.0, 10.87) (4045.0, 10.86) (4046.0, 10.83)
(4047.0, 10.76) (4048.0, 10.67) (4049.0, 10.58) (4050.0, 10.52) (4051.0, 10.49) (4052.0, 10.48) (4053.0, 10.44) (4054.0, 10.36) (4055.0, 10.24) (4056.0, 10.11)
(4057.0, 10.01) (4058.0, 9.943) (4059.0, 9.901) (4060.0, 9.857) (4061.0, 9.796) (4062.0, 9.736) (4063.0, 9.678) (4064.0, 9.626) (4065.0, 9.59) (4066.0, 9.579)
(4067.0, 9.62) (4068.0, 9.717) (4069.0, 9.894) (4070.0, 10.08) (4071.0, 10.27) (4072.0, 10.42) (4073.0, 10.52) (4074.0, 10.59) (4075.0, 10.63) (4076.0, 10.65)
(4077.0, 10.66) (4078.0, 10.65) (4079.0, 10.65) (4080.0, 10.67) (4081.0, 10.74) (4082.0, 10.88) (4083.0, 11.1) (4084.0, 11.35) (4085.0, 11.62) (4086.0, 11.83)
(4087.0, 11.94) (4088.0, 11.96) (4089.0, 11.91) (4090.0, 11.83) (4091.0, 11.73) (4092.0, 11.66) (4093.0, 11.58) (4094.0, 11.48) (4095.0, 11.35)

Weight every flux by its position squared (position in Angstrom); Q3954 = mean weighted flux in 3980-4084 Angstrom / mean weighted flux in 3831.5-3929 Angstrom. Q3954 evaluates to 2.0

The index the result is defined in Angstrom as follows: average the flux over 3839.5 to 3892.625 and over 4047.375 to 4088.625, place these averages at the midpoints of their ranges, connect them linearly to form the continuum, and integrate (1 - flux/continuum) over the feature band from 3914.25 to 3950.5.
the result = 6.1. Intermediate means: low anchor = 5.09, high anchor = 10.4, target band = 5.67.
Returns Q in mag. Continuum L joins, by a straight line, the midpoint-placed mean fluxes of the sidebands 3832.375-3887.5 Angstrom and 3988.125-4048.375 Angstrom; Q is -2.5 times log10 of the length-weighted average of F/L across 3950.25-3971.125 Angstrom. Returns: 0.44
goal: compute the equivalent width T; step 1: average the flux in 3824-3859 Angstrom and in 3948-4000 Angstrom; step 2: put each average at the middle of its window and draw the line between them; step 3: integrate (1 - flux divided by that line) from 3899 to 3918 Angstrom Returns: -4.40 Angstrom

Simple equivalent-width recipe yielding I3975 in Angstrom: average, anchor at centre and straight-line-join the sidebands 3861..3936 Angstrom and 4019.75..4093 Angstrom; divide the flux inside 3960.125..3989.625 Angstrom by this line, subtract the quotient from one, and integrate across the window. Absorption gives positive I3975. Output 6.9 Angstrom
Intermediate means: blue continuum 5.94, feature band 6.41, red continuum 10.8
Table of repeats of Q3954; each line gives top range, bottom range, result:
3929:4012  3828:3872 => 1.68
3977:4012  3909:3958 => 1.68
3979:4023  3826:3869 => 2.45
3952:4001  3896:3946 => 1.26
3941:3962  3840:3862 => 1.49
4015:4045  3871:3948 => 1.98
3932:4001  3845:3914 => 1.25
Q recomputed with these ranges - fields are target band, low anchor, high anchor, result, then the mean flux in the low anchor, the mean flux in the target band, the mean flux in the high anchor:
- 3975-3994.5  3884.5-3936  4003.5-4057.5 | 0.025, 6.36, 9.03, 11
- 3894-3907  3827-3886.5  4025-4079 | -0.186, 4.75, 7.17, 10.5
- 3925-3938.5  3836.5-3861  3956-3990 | 0.349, 4.75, 4.3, 6.53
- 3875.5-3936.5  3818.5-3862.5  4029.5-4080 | 0.046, 4.67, 6.13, 10.4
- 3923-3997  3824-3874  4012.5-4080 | 0.245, 4.7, 6.51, 10.7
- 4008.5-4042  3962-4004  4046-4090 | -0.214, 7.83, 11.1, 10.5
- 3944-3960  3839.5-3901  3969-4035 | 0.117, 5.36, 7.28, 9.78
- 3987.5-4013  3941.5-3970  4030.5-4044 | -0.216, 6.11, 10.6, 10.9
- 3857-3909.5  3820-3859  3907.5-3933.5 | -0.053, 4.62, 5.84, 6.31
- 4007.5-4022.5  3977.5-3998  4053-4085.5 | -0.143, 9.63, 11.2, 10.3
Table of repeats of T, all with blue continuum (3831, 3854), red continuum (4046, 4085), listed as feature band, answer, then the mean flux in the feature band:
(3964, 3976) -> 5.9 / 3.97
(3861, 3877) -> 0.5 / 5.05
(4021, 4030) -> -2.0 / 11.3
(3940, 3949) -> 1.3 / 6.18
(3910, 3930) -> -0.2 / 6.59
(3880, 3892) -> 0.3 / 5.52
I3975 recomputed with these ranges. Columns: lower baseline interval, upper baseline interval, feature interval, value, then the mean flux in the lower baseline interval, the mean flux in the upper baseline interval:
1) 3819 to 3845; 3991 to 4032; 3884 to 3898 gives 0.63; 4.5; 11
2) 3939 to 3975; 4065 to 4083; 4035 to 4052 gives -3.19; 5.74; 10.4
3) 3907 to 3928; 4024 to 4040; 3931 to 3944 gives 5.55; 6.91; 11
